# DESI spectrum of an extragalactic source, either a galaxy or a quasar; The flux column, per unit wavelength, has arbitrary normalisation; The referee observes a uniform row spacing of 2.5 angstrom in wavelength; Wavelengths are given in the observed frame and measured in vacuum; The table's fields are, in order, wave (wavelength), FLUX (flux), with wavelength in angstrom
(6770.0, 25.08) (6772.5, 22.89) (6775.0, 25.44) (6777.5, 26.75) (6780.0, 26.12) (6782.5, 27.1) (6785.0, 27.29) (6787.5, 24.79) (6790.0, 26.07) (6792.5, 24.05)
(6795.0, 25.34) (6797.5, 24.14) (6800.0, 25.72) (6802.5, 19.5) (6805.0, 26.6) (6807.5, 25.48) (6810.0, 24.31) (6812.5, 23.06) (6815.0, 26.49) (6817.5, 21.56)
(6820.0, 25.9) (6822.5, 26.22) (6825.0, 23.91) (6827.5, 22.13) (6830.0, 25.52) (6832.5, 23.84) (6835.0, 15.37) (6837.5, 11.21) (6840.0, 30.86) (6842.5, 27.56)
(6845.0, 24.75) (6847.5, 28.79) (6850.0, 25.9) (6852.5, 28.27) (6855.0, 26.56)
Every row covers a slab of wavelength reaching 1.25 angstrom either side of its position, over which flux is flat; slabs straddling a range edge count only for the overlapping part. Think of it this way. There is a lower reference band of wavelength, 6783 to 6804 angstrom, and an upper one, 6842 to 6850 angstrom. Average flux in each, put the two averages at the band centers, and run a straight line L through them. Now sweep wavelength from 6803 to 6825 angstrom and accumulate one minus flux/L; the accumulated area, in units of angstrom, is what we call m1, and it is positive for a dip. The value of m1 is 0.7 angstrom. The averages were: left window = 24.7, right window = 26.8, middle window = 24.7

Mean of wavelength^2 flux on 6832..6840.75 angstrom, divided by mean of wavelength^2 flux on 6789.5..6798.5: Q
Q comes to 0.8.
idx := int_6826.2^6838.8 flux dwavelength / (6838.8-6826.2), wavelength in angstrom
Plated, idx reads 19.7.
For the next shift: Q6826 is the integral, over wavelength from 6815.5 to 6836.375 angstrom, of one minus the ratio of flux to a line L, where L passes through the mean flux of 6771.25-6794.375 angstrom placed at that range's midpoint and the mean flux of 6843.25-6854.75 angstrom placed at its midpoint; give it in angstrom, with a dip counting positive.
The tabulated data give 2.6 angstrom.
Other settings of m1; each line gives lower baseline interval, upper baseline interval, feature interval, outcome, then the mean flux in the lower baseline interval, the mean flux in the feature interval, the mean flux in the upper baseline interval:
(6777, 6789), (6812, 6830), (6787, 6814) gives 1.0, 26.4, 24.5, 24.3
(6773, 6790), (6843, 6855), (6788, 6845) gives 5.6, 26.1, 23.9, 26.9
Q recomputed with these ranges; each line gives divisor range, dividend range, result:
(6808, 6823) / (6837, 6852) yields 1.06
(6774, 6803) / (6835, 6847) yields 0.92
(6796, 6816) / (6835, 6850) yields 0.99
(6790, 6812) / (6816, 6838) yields 0.91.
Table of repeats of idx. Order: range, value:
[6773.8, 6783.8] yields 26.4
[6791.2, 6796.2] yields 24.7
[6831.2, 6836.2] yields 19.7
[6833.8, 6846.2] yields 22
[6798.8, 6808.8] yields 24.3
